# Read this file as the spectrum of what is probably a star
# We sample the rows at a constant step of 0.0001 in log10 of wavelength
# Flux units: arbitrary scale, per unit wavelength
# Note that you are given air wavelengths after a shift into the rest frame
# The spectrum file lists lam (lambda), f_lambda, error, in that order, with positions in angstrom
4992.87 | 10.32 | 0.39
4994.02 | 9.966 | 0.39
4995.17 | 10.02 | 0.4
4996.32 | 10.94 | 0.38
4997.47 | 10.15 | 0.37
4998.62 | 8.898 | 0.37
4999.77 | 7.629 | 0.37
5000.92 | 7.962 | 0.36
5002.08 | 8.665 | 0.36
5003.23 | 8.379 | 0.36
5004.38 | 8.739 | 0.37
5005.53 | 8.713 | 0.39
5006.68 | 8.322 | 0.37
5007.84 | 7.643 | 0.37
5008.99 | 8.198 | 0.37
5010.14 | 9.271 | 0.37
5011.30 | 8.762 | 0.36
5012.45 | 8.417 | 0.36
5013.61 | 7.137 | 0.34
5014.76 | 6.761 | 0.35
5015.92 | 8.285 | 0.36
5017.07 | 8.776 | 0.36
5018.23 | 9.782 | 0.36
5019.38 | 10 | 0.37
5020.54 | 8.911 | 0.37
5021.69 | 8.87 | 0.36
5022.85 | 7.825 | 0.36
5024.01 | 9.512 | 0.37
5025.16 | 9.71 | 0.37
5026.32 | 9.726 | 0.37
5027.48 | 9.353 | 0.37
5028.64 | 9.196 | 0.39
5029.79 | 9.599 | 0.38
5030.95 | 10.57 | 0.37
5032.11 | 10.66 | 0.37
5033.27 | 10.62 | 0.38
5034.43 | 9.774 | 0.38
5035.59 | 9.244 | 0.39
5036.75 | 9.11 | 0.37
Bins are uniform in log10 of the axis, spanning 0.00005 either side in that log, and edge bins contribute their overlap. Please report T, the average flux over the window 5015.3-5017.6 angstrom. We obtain 8.5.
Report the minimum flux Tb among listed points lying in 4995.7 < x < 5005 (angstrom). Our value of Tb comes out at 7.629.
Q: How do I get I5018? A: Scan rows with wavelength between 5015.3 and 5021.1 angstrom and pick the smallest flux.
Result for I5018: 8.285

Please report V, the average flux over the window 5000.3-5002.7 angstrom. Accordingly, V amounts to 8.28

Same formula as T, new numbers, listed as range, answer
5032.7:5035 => 10.2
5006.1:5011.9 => 8.44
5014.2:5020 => 8.72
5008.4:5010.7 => 8.75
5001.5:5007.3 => 8.55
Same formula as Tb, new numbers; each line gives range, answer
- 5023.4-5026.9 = 9.512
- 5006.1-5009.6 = 7.643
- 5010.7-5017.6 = 6.761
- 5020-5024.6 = 7.825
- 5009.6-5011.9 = 8.762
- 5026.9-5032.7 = 9.196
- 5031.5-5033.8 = 10.62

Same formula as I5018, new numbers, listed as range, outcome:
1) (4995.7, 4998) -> 10.15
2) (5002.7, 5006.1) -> 8.379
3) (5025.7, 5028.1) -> 9.353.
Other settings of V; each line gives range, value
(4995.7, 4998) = 10.5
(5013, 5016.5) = 7.4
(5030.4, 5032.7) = 10.6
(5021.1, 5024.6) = 8.76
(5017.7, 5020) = 9.88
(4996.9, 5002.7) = 8.65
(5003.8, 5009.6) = 8.34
